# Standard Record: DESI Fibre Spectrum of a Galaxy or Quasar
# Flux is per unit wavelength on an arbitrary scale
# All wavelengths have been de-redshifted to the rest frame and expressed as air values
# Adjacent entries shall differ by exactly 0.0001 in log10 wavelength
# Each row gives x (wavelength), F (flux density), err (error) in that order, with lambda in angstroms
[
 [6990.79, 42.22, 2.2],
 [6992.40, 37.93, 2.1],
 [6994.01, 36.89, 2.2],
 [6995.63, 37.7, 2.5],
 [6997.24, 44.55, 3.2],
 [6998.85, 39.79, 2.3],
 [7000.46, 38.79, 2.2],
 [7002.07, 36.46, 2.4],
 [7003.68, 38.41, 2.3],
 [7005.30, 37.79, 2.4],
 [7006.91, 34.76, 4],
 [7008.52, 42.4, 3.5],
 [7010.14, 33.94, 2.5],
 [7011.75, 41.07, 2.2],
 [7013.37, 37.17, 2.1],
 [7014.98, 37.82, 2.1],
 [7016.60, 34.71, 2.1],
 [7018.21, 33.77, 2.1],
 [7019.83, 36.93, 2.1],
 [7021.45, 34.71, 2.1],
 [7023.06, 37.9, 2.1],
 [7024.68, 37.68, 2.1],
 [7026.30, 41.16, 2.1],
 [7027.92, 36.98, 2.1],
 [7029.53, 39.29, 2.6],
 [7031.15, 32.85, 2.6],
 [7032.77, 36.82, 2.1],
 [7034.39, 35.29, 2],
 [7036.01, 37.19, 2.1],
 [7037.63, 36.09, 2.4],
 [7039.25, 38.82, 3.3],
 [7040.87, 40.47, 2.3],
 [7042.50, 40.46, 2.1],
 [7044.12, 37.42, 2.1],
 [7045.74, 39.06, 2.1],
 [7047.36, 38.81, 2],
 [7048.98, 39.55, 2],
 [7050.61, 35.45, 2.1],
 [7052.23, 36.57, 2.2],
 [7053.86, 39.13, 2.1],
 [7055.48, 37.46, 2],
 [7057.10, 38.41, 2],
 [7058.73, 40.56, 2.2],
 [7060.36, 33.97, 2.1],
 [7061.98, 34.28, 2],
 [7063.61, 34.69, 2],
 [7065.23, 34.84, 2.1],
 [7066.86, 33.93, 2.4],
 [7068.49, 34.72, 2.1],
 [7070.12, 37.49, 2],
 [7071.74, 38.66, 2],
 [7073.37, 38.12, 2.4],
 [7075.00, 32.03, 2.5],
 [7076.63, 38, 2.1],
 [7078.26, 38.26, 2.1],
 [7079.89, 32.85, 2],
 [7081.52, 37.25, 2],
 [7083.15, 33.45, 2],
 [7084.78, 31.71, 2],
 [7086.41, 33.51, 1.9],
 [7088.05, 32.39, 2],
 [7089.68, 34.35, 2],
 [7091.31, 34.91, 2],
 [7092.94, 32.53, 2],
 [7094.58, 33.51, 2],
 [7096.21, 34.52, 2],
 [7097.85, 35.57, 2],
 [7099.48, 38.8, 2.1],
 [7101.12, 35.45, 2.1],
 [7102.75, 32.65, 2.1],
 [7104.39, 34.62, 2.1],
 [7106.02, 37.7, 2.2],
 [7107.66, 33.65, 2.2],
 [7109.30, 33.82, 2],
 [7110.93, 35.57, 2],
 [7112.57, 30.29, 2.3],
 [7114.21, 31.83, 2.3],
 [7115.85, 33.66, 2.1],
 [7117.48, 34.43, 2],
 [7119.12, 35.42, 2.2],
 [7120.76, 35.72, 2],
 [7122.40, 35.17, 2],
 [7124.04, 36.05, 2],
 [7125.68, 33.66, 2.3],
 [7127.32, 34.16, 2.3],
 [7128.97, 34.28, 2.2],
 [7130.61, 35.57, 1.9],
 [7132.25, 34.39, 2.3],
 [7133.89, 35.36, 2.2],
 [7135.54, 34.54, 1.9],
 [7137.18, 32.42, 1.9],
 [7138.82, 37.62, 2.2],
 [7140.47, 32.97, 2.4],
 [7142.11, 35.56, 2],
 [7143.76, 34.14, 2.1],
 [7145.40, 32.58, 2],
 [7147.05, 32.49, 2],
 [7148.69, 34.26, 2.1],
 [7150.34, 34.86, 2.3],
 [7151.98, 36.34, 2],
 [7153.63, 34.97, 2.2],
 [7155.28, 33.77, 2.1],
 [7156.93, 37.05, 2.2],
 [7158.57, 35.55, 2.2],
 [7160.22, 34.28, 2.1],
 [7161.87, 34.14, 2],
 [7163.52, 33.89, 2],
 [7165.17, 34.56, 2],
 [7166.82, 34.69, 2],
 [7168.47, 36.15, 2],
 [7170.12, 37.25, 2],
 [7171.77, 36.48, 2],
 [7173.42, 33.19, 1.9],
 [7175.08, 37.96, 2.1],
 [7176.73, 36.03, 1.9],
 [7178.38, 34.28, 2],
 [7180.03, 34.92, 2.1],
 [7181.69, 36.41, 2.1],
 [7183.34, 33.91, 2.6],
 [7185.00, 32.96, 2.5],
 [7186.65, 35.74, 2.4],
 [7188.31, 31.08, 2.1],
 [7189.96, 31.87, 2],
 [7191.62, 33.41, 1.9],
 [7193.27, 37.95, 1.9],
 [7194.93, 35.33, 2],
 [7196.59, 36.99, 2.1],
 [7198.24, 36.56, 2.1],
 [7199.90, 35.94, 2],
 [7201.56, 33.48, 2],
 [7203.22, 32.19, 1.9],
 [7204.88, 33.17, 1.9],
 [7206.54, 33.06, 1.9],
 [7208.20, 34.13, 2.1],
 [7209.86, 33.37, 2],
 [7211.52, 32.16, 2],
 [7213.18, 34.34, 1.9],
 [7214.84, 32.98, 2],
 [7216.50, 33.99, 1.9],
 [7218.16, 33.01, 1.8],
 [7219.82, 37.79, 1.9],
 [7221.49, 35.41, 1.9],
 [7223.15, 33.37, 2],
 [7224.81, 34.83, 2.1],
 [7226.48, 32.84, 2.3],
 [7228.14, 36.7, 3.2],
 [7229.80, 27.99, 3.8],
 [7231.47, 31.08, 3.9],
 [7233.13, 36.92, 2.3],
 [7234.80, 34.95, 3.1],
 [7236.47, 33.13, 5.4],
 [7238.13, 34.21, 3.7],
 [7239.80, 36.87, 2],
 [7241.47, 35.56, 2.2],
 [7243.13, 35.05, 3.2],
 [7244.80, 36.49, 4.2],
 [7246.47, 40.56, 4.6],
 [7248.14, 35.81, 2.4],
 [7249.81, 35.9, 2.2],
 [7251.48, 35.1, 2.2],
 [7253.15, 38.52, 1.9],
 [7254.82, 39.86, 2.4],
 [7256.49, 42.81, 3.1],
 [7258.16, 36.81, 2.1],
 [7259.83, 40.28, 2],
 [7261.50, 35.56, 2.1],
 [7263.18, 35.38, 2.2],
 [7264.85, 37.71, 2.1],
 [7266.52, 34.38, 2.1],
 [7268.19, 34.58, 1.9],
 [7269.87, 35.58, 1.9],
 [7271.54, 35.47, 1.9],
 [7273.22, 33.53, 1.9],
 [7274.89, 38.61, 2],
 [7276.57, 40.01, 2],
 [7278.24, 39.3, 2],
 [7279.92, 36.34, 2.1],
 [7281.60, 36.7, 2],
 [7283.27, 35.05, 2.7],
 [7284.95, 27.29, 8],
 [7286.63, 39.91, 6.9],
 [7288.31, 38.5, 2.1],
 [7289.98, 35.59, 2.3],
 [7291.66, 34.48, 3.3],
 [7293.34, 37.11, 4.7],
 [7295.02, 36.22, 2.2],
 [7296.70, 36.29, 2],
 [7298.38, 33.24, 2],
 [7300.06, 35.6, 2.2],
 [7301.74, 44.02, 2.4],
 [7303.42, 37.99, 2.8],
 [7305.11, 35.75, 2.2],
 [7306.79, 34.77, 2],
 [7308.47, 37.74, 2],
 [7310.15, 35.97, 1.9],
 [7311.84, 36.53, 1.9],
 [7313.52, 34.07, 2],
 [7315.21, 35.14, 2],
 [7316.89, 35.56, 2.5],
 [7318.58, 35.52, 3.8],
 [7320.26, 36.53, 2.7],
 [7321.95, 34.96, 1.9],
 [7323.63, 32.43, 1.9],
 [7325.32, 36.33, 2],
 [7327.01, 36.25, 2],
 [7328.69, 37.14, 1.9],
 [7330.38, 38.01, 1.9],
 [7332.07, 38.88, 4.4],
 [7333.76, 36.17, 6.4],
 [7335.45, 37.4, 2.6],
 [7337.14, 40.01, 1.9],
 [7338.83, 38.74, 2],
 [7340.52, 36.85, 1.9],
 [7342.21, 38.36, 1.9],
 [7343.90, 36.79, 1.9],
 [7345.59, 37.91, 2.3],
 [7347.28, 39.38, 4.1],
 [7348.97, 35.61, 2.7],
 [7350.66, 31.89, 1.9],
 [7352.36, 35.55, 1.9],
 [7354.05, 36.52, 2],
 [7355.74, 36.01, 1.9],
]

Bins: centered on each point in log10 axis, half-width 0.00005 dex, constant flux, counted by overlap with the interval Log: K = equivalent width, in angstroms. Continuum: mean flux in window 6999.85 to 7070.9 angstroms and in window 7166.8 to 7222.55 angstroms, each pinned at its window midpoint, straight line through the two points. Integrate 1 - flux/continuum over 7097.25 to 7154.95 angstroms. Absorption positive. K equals 1.9 angstroms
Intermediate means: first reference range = 37.2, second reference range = 34.6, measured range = 34.6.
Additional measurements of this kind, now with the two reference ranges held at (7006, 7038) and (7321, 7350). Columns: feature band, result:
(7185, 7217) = 2.57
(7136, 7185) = 2.82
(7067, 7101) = 1.71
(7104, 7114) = 0.78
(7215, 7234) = 1.58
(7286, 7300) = 0.29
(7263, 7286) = 0.81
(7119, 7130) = 0.62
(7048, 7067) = 0.14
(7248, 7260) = -0.35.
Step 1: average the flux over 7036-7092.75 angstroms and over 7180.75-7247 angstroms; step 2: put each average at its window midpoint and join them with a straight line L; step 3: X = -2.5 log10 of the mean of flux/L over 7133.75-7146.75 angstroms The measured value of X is 0.04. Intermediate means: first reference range 36.4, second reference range 34.4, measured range 34.3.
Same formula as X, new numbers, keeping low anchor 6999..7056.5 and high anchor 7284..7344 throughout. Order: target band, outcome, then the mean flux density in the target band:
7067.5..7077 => 0.03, 36.4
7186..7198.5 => 0.06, 34.8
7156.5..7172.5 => 0.05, 35.4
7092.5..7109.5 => 0.07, 34.9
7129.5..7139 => 0.07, 34.8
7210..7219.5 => 0.10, 33.6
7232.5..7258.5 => 0.00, 36.8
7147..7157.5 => 0.06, 34.9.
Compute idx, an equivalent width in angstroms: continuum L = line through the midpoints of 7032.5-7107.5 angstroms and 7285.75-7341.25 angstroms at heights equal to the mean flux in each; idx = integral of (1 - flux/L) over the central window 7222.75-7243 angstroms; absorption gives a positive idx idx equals 1.3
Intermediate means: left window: 36.1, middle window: 34.1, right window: 36.6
